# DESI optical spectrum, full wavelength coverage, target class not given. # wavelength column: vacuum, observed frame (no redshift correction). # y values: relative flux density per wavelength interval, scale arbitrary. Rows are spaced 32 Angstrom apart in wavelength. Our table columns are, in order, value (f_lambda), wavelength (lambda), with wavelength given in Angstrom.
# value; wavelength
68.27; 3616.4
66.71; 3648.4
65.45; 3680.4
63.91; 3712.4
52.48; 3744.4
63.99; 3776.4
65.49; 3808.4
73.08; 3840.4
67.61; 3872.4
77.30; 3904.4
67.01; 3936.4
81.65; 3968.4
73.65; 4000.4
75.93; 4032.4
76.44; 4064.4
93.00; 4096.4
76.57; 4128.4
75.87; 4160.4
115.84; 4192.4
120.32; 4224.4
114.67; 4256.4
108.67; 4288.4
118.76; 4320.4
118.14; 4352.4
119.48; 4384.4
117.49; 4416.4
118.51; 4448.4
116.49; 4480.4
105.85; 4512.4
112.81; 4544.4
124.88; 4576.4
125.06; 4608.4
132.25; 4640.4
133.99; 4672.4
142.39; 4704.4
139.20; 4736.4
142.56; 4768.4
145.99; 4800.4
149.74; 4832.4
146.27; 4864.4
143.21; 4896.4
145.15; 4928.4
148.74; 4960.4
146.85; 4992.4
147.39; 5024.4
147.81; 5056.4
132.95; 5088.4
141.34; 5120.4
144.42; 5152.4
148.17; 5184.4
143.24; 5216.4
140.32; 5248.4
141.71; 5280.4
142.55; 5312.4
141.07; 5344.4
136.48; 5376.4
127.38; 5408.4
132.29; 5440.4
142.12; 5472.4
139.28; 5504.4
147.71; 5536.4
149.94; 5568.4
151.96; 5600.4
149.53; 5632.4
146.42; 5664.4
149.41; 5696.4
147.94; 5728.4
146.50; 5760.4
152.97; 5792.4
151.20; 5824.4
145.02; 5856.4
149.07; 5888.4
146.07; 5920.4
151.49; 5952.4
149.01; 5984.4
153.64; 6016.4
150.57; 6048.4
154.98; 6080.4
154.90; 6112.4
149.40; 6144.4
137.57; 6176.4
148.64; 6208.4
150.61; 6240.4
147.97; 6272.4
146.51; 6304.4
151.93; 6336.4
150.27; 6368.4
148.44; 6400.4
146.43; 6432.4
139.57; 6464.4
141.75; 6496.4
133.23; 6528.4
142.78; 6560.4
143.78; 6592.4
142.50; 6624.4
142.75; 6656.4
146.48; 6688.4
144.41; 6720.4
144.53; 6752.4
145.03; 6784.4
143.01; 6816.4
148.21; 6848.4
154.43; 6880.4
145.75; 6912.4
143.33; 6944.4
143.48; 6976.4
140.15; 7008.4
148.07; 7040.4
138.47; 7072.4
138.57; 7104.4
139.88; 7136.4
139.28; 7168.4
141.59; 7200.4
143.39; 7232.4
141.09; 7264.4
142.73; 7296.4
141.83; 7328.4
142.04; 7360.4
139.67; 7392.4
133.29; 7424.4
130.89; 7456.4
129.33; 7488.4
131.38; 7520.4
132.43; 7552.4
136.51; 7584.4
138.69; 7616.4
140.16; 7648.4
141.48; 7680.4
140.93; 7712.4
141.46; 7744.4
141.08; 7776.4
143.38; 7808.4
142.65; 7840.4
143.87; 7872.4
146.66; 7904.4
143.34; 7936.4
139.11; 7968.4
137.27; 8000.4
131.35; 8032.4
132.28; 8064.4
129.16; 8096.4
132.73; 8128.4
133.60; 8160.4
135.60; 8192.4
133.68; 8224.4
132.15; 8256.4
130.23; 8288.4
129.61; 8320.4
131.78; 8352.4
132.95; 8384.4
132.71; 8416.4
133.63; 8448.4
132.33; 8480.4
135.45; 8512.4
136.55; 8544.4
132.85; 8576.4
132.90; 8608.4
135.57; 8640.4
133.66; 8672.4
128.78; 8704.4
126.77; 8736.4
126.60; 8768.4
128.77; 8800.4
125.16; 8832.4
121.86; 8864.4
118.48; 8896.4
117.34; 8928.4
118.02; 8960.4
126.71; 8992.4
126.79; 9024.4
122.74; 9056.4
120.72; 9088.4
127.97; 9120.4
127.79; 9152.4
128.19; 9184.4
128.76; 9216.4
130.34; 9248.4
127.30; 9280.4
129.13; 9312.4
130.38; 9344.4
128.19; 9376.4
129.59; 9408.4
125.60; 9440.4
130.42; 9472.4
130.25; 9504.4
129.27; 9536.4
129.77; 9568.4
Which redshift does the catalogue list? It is 0.047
